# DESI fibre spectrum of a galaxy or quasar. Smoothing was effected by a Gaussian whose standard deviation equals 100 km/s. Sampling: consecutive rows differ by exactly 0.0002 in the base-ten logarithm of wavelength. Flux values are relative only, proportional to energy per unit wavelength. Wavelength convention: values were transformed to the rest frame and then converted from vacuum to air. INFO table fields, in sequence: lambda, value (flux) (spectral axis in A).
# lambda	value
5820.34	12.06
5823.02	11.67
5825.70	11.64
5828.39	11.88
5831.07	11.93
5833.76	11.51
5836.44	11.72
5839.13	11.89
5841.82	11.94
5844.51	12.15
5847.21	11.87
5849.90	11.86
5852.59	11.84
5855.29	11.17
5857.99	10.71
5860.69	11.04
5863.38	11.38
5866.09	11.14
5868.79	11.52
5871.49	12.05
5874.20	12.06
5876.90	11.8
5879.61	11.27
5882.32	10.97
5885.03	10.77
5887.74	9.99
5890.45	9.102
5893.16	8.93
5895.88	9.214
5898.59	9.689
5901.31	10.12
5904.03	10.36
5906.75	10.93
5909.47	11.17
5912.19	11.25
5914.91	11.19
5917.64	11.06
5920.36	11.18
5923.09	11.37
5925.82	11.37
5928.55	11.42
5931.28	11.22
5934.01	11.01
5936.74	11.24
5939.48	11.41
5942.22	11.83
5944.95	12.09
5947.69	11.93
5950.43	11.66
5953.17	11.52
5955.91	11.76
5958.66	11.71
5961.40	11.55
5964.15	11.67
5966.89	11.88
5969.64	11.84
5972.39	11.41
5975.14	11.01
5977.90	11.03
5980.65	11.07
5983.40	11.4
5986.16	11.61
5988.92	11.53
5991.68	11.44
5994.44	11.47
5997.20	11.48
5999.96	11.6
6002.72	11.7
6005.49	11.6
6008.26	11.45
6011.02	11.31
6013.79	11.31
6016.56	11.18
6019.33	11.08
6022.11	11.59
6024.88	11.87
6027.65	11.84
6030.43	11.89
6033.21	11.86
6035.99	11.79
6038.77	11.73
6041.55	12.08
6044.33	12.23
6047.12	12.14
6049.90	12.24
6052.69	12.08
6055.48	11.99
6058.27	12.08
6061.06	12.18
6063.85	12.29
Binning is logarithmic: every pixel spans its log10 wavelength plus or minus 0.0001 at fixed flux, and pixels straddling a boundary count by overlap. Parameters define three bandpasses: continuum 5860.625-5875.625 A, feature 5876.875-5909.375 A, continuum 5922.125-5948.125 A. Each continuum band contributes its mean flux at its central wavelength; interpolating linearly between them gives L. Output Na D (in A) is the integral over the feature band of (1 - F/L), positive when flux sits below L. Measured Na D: 3.7 A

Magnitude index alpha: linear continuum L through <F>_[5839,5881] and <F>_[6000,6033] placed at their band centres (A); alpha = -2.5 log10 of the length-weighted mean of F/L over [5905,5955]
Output 0.02 mag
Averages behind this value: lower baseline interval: 11.6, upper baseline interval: 11.5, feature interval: 11.4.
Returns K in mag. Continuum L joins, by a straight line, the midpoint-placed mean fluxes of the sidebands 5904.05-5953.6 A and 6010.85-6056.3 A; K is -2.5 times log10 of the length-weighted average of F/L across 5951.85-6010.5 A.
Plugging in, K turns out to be 0.01 mag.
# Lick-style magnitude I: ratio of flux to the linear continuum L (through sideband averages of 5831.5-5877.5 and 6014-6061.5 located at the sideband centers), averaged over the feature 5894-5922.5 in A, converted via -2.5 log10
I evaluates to 0.106 mag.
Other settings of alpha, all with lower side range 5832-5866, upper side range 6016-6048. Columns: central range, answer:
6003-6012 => 0.02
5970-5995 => 0.04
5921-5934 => 0.03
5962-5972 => 0.00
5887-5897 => 0.25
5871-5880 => -0.02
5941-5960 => -0.01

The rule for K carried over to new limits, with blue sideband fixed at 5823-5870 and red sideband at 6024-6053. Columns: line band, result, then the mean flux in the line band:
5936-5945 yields 0.017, 11.6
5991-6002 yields 0.035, 11.5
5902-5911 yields 0.091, 10.8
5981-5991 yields 0.039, 11.5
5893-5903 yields 0.217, 9.58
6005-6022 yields 0.056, 11.3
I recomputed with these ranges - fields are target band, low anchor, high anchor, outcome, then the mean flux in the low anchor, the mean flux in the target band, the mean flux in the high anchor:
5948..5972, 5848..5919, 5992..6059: -0.03 mag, 10.9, 11.7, 11.7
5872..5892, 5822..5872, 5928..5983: 0.07 mag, 11.6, 10.9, 11.5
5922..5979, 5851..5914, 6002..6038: -0.03 mag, 10.8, 11.5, 11.6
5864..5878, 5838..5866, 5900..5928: -0.03 mag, 11.6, 11.7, 11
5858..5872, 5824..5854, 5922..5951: 0.04 mag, 11.8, 11.3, 11.5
